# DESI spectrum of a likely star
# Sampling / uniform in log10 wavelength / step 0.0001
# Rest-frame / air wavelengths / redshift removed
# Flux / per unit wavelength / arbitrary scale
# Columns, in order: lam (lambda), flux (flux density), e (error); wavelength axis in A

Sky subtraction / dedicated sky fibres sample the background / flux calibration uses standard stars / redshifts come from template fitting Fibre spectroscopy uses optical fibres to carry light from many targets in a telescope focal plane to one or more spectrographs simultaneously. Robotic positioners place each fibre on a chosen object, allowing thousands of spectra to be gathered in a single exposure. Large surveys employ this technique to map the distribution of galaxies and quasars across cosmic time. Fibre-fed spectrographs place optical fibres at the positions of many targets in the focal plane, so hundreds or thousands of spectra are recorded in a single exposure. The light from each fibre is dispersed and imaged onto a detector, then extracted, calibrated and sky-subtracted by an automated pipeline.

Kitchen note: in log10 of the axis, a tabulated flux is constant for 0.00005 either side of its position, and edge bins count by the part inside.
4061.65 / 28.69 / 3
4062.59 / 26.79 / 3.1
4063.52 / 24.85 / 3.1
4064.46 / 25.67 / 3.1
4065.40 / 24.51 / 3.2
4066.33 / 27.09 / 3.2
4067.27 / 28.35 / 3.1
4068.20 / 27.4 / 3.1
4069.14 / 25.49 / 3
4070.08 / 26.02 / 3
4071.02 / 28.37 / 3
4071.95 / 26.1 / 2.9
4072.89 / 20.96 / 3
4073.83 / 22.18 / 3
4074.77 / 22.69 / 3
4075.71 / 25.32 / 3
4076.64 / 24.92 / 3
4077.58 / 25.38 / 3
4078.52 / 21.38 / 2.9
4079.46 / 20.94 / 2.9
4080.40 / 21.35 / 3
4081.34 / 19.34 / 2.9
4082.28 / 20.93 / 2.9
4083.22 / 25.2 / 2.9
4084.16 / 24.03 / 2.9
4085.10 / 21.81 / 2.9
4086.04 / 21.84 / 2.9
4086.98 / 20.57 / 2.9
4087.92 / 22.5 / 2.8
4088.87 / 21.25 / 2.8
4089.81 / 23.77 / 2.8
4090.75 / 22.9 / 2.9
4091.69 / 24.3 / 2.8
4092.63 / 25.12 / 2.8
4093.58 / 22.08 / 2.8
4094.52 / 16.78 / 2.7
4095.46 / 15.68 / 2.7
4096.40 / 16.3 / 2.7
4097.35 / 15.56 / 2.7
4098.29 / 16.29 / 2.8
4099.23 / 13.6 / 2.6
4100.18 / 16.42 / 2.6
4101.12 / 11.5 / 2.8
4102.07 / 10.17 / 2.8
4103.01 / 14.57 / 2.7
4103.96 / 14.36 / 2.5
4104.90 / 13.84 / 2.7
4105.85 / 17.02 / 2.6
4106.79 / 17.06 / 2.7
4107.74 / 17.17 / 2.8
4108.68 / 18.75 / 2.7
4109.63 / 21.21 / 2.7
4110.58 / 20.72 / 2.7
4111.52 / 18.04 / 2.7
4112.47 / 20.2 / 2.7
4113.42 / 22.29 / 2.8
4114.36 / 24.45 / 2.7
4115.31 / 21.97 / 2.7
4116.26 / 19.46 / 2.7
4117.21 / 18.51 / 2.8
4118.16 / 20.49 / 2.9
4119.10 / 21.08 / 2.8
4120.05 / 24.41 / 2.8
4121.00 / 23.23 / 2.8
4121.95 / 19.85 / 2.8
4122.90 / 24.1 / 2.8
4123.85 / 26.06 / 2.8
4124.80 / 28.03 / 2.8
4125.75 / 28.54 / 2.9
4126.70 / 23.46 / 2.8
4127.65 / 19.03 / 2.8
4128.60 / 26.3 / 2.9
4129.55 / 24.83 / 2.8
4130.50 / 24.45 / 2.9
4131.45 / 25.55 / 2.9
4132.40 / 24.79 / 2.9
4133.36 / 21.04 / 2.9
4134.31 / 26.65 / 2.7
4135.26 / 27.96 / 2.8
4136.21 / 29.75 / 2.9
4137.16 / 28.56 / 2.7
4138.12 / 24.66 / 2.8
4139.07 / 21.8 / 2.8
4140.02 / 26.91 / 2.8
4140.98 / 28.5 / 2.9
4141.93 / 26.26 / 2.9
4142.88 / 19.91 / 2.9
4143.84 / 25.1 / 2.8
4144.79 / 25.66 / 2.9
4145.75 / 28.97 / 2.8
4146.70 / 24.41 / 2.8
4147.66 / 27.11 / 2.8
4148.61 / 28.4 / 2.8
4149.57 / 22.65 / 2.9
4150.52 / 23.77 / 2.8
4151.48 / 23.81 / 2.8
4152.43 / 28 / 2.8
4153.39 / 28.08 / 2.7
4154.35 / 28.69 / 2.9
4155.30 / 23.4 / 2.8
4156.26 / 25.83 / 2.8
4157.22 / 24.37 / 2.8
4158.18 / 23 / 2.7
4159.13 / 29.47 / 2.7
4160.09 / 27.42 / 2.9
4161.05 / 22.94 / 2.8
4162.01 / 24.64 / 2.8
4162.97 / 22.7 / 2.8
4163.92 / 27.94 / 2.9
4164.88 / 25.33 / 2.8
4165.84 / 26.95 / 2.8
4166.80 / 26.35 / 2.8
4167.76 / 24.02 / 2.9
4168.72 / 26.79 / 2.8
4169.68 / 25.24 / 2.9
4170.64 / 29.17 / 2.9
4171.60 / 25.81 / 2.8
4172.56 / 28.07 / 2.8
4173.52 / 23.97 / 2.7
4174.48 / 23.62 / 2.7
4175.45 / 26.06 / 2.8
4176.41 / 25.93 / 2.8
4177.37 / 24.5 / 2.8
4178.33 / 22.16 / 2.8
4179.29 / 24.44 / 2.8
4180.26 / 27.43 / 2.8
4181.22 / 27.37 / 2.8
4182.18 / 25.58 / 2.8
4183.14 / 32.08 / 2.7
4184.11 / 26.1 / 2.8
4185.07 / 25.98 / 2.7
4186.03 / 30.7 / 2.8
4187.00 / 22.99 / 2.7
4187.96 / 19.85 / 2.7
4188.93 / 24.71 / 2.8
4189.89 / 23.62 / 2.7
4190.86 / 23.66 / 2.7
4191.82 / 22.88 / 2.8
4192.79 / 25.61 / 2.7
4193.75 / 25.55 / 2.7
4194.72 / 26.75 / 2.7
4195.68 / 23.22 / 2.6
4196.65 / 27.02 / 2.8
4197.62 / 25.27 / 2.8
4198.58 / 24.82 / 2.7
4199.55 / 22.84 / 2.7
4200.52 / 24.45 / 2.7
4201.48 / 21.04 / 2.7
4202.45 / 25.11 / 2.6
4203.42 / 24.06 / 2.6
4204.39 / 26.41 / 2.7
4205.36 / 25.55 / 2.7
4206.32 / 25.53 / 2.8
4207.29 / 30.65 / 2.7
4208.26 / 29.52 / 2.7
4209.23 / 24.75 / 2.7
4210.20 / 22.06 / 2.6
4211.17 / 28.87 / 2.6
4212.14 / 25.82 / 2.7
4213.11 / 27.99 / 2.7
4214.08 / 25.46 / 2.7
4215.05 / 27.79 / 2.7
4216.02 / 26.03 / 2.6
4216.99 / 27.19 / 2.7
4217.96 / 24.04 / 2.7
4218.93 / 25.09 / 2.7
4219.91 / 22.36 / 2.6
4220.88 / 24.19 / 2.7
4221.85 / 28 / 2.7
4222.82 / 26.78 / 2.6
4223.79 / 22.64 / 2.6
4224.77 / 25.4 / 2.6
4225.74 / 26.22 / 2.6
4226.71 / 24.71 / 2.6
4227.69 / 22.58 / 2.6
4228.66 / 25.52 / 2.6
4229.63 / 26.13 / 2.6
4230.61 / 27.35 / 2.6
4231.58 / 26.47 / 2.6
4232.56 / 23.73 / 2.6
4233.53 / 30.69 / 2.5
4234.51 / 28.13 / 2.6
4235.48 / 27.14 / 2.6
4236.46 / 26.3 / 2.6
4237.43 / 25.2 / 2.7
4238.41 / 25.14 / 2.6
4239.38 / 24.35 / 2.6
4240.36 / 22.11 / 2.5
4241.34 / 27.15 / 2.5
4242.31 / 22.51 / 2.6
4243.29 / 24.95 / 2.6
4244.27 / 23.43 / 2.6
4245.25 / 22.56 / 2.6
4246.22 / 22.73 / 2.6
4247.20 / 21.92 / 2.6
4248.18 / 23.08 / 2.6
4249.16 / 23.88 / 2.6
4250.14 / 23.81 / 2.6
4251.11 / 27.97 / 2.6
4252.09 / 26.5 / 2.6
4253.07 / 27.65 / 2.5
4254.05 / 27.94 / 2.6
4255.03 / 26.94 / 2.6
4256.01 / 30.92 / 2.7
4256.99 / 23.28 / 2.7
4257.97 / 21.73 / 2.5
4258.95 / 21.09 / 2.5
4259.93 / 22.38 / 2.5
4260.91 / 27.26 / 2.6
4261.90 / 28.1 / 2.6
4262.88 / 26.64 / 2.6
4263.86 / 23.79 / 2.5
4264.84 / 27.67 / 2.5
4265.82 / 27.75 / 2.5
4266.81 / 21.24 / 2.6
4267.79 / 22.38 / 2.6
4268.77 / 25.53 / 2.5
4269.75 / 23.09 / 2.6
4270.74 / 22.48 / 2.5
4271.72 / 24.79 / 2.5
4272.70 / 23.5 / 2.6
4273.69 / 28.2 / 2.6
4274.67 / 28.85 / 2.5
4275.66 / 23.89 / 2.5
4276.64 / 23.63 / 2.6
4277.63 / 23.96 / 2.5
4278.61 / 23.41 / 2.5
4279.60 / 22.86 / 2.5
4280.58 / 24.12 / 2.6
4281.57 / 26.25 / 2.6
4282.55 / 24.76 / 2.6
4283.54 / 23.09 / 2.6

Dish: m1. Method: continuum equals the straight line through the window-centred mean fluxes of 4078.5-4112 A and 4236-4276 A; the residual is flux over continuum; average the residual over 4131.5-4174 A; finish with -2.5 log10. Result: -0.219 mag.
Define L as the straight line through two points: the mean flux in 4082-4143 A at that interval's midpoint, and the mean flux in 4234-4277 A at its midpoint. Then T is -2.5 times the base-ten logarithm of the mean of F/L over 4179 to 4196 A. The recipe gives -0.10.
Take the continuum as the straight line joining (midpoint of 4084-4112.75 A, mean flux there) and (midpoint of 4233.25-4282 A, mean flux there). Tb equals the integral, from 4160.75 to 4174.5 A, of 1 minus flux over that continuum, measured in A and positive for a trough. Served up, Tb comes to -2.8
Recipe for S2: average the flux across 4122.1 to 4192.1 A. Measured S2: 25.5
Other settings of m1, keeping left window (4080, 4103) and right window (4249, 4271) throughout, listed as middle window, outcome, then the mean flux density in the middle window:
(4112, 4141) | -0.16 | 24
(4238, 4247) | 0.04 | 23.8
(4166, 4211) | -0.12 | 25.5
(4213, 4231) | -0.07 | 25.5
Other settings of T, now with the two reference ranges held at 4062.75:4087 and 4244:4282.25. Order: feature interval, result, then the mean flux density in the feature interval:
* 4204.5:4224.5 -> -0.06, 26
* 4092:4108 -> 0.44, 16.2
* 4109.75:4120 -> 0.16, 20.9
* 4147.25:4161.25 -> -0.06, 25.9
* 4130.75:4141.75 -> -0.07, 26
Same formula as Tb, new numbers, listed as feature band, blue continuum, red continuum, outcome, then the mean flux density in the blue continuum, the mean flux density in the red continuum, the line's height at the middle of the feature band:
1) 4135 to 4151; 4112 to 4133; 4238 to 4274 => -1.7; 23.2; 24.8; 23.5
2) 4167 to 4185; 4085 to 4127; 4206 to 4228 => -1.8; 19.9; 25.8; 23.6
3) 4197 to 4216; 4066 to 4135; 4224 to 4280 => -1.3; 21.6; 25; 24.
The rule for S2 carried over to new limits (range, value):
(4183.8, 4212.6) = 25.2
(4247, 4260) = 25.1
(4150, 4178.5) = 25.6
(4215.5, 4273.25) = 25.1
